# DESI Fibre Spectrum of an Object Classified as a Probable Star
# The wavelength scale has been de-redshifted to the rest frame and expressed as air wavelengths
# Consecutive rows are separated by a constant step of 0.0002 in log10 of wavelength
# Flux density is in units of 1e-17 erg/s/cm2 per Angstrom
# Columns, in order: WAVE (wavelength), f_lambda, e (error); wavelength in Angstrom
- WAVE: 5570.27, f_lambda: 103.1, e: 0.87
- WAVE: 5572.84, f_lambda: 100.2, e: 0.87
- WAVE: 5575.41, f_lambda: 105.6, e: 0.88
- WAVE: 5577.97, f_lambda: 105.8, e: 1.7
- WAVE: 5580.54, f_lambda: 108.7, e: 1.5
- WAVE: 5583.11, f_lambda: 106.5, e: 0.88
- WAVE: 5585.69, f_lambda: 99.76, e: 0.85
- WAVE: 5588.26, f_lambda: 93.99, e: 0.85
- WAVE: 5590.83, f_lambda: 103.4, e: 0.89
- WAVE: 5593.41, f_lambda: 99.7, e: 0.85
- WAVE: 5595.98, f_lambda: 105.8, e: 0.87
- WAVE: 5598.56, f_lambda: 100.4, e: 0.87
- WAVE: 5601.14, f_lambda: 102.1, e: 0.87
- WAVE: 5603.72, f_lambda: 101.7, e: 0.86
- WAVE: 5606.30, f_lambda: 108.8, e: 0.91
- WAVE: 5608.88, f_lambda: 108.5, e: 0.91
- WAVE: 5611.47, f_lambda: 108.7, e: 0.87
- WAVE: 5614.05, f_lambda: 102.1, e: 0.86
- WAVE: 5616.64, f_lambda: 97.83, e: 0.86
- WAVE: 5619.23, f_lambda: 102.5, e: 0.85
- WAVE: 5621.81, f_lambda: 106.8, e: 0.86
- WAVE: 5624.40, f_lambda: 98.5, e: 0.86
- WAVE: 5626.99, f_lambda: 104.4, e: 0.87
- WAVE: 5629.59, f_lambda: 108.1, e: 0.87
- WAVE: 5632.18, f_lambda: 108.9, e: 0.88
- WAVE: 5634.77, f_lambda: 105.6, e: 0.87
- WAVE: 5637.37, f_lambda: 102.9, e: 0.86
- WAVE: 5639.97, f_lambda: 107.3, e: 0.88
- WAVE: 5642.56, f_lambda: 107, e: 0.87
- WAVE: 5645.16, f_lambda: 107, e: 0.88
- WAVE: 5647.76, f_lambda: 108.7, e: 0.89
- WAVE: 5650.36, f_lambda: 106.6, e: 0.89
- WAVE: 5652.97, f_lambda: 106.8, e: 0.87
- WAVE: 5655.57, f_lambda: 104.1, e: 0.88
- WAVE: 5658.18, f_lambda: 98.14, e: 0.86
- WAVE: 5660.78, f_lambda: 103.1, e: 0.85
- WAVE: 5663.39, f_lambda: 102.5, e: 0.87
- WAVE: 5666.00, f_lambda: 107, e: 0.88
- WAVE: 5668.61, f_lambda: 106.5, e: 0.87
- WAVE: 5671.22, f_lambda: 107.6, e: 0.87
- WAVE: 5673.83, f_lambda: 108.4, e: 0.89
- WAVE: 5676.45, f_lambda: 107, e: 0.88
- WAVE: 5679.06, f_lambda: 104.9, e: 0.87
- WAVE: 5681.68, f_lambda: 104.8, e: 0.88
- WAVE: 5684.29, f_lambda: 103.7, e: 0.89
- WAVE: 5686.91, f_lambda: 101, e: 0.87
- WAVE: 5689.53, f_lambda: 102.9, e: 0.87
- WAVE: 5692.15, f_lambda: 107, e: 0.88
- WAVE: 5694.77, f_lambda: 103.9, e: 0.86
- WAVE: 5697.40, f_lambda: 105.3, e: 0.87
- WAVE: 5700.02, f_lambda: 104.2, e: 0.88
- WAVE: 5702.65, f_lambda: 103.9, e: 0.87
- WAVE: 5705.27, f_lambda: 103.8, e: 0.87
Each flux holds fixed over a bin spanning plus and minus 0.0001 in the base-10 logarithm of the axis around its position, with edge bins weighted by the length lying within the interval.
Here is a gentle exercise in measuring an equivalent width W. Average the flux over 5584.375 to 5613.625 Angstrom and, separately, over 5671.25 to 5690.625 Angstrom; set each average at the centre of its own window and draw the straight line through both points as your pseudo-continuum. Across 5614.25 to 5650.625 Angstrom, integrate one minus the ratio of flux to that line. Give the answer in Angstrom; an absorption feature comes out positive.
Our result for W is -0.4 Angstrom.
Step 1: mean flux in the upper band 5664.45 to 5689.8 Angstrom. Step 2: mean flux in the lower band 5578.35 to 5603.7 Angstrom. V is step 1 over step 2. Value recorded 1.03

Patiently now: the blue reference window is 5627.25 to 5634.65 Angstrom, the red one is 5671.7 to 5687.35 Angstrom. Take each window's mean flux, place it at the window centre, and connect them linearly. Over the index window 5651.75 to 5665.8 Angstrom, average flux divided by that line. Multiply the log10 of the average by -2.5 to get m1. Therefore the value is 0.03 mag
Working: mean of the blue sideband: 107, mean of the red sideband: 105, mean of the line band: 103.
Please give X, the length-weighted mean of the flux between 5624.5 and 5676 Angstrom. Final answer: 106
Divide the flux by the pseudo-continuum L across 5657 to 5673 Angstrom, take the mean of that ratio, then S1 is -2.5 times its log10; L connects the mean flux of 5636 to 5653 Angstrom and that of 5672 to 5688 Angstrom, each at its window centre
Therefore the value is 0.01 mag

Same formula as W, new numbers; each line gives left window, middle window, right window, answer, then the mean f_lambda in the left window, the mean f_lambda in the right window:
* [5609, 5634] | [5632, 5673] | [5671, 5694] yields -0.3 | 104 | 105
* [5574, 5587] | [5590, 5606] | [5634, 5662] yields 0.4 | 105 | 105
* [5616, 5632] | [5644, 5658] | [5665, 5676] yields 0.0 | 104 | 107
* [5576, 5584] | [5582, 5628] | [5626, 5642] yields 1.7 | 107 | 106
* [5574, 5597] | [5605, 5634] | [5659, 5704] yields -0.3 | 103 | 105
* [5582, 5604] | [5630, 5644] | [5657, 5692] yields -0.5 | 101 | 105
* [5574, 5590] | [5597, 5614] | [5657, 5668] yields -0.3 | 103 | 103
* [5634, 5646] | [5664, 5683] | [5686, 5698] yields -0.3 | 106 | 104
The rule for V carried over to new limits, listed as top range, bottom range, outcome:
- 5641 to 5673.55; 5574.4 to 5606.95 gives 1.02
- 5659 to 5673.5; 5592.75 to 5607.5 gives 1.02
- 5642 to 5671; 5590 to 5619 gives 1.02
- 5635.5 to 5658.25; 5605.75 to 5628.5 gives 1.02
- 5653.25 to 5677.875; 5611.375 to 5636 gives 1.01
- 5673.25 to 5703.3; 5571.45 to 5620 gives 1.01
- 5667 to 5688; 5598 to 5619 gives 1.02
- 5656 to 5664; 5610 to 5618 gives 0.99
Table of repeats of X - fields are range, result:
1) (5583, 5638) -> 103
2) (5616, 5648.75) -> 105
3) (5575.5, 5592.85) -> 103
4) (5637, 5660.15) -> 105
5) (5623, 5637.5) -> 105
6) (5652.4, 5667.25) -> 103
